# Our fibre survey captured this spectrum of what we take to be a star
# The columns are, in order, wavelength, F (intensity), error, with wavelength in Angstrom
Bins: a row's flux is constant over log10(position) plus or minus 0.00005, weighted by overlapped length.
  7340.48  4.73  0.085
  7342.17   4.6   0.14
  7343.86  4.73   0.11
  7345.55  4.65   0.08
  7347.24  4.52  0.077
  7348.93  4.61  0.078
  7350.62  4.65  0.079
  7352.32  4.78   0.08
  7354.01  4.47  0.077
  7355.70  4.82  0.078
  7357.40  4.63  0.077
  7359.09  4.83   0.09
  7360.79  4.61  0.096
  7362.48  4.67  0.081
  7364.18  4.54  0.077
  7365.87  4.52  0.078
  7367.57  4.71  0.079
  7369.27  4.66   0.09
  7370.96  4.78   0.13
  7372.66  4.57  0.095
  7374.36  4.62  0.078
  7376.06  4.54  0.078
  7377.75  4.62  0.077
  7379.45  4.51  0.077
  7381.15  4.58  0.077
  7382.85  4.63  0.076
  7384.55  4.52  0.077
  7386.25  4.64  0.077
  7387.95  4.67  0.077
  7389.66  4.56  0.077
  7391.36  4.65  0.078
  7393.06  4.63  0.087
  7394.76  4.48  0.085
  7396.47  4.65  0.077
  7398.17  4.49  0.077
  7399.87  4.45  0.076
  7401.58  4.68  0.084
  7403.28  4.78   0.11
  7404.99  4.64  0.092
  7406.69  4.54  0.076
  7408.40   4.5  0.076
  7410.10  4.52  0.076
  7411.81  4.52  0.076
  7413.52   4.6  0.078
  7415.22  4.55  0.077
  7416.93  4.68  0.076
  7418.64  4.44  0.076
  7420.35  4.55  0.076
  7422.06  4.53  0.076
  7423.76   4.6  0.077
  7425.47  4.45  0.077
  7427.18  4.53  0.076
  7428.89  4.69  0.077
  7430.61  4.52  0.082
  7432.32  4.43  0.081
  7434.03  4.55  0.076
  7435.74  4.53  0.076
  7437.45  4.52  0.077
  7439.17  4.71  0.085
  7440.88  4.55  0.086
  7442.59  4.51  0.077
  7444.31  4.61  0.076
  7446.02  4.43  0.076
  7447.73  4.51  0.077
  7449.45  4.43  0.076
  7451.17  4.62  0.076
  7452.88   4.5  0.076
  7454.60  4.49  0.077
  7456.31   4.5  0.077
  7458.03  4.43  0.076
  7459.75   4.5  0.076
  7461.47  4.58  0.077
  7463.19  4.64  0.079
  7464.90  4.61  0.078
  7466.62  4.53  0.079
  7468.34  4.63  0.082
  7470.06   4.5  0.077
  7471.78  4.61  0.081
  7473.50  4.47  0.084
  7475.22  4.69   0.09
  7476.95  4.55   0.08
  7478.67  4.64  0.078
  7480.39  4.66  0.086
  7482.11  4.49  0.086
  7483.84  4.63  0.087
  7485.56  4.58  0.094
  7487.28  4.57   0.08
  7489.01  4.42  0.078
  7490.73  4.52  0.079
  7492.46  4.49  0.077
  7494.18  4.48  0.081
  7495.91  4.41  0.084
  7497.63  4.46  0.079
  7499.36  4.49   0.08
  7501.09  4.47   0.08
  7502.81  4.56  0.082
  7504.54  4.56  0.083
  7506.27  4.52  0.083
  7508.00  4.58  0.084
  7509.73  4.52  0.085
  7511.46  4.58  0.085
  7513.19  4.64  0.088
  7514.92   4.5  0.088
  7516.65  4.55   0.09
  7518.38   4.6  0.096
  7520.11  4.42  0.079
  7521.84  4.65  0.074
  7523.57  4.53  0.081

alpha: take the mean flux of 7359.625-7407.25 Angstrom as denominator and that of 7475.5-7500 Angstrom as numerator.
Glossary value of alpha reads 1.0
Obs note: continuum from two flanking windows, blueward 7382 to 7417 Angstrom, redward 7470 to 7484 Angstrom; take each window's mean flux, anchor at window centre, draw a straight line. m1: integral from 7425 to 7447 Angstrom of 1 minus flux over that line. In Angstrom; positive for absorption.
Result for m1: 0.2 Angstrom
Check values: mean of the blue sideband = 4.59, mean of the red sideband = 4.58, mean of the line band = 4.54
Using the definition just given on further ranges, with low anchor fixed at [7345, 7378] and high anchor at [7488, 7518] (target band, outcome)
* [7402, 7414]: 0.0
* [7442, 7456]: 0.2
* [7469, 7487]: -0.2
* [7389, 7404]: 0.0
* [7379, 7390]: 0.1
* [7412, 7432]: 0.1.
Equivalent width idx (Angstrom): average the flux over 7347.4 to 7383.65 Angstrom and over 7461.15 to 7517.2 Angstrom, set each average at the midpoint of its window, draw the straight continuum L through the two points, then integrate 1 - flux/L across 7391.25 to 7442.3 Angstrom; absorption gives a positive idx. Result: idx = 0.4 Angstrom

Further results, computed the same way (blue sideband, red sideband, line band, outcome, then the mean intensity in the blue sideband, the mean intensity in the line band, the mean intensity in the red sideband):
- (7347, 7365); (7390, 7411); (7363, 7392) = 0.1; 4.65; 4.61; 4.58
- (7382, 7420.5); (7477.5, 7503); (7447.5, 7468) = 0.1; 4.58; 4.53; 4.53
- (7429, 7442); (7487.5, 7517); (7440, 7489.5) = -0.1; 4.55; 4.55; 4.51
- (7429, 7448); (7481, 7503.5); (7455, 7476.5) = -0.2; 4.54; 4.56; 4.51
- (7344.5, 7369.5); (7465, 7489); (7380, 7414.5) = 0.3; 4.64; 4.59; 4.57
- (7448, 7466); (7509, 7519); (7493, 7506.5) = 0.2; 4.53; 4.49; 4.57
